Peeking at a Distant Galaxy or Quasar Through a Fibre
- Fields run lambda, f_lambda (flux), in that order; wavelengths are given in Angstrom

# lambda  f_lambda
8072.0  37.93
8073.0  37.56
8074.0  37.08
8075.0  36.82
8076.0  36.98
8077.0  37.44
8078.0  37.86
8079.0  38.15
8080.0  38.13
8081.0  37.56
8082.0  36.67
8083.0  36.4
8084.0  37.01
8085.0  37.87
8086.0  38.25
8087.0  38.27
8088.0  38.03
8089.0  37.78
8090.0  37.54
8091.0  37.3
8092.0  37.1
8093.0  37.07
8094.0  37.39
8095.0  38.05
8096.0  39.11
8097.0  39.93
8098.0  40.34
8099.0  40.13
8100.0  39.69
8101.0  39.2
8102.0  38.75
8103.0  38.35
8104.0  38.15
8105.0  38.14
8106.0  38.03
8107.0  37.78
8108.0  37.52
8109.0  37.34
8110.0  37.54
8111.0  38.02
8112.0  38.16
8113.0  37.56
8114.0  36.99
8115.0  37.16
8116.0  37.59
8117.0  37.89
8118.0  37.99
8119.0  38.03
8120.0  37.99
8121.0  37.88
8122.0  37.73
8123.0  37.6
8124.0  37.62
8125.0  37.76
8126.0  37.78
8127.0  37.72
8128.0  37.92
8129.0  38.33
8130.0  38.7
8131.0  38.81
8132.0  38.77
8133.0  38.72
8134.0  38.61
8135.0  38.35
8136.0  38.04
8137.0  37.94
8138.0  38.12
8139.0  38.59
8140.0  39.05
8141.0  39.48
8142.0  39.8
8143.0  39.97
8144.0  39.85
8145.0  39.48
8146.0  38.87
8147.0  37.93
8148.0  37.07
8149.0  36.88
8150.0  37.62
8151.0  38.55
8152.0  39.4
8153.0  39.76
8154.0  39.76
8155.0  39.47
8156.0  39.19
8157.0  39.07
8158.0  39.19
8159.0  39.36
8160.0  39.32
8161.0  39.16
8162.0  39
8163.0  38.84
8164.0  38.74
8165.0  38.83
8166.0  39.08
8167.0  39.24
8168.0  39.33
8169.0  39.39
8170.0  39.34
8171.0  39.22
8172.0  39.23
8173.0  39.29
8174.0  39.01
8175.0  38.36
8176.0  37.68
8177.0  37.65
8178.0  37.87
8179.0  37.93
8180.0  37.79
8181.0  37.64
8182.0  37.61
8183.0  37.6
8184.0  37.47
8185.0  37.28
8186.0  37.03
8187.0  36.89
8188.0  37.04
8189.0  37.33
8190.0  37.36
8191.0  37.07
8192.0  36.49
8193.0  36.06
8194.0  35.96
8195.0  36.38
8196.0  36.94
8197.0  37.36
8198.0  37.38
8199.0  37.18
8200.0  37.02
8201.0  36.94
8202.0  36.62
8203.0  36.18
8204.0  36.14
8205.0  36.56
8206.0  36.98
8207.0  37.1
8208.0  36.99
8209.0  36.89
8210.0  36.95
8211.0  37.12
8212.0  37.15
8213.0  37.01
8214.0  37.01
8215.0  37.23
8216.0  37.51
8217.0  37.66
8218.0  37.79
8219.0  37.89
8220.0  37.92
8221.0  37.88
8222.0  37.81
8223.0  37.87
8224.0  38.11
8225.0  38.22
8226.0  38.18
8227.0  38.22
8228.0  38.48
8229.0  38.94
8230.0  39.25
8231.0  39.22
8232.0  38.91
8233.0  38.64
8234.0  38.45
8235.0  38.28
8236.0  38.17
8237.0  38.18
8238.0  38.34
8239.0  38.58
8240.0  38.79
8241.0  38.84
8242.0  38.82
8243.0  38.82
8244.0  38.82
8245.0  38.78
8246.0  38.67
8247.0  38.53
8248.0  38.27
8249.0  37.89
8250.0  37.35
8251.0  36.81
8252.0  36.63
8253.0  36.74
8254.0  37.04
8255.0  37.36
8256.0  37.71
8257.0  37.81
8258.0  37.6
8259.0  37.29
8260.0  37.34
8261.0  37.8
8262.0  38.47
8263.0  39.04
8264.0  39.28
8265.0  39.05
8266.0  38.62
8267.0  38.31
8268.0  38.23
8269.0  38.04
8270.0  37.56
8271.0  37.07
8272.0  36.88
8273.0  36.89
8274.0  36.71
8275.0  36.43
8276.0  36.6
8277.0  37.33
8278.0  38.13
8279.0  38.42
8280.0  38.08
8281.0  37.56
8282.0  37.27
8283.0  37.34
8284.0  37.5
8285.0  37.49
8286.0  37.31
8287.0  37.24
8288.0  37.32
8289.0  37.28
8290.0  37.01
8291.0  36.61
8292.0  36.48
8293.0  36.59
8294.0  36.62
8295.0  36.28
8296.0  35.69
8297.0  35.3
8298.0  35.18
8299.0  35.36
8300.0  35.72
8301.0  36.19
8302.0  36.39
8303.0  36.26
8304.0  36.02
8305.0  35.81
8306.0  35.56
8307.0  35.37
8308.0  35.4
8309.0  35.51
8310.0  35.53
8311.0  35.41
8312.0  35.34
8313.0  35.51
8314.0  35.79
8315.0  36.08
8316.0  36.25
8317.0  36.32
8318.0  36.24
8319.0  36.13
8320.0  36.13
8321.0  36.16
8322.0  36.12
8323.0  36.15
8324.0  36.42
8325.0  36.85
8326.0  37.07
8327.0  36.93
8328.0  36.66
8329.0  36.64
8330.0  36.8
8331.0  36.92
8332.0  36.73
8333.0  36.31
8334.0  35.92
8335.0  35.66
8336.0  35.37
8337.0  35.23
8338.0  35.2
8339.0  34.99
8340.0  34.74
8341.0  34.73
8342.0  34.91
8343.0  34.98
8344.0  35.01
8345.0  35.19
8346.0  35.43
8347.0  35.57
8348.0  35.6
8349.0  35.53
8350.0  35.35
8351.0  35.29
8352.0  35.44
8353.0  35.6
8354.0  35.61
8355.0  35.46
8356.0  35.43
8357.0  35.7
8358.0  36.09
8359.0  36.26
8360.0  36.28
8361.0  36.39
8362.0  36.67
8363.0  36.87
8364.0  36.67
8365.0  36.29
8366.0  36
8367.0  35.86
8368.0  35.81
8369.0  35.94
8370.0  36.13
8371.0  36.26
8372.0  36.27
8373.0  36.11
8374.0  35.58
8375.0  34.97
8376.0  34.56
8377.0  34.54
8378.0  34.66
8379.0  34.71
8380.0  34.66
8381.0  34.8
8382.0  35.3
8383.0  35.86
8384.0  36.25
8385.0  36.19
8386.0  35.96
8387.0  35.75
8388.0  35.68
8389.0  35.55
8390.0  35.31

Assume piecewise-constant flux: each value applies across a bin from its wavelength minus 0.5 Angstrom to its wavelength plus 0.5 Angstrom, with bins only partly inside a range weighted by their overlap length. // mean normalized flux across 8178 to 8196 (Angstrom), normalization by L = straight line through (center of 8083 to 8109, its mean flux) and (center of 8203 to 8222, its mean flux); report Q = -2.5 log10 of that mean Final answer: 0.009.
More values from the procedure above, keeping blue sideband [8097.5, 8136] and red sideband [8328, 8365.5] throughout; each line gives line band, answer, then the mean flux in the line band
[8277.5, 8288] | -0.03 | 37.6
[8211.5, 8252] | -0.03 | 38.2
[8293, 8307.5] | 0.01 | 35.9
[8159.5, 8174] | -0.04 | 39.1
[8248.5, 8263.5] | -0.02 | 37.5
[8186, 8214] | 0.01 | 36.9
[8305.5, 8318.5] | 0.01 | 35.7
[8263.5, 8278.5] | -0.03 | 37.7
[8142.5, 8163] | -0.03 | 38.9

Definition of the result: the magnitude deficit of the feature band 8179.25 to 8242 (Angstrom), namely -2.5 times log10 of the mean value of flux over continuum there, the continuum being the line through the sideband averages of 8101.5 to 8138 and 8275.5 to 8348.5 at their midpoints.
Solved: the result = -0.012 mag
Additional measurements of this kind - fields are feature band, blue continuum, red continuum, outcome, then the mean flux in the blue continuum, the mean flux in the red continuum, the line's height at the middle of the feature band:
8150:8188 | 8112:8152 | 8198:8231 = -0.020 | 38.2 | 37.5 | 37.9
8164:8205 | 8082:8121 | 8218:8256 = 0.014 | 38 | 38.2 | 38.1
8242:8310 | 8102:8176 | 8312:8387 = -0.013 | 38.5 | 35.8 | 36.7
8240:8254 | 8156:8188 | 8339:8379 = -0.021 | 38.5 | 35.6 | 37.3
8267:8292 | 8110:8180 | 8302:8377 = -0.020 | 38.5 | 35.9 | 36.7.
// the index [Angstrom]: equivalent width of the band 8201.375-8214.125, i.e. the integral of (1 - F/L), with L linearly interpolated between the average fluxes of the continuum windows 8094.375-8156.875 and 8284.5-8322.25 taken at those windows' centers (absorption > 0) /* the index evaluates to 0.19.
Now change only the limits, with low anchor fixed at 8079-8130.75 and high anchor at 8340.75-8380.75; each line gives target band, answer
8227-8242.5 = -0.8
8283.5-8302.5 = -0.1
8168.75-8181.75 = -0.4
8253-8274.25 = -0.8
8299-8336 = -0.1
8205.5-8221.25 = -0.1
